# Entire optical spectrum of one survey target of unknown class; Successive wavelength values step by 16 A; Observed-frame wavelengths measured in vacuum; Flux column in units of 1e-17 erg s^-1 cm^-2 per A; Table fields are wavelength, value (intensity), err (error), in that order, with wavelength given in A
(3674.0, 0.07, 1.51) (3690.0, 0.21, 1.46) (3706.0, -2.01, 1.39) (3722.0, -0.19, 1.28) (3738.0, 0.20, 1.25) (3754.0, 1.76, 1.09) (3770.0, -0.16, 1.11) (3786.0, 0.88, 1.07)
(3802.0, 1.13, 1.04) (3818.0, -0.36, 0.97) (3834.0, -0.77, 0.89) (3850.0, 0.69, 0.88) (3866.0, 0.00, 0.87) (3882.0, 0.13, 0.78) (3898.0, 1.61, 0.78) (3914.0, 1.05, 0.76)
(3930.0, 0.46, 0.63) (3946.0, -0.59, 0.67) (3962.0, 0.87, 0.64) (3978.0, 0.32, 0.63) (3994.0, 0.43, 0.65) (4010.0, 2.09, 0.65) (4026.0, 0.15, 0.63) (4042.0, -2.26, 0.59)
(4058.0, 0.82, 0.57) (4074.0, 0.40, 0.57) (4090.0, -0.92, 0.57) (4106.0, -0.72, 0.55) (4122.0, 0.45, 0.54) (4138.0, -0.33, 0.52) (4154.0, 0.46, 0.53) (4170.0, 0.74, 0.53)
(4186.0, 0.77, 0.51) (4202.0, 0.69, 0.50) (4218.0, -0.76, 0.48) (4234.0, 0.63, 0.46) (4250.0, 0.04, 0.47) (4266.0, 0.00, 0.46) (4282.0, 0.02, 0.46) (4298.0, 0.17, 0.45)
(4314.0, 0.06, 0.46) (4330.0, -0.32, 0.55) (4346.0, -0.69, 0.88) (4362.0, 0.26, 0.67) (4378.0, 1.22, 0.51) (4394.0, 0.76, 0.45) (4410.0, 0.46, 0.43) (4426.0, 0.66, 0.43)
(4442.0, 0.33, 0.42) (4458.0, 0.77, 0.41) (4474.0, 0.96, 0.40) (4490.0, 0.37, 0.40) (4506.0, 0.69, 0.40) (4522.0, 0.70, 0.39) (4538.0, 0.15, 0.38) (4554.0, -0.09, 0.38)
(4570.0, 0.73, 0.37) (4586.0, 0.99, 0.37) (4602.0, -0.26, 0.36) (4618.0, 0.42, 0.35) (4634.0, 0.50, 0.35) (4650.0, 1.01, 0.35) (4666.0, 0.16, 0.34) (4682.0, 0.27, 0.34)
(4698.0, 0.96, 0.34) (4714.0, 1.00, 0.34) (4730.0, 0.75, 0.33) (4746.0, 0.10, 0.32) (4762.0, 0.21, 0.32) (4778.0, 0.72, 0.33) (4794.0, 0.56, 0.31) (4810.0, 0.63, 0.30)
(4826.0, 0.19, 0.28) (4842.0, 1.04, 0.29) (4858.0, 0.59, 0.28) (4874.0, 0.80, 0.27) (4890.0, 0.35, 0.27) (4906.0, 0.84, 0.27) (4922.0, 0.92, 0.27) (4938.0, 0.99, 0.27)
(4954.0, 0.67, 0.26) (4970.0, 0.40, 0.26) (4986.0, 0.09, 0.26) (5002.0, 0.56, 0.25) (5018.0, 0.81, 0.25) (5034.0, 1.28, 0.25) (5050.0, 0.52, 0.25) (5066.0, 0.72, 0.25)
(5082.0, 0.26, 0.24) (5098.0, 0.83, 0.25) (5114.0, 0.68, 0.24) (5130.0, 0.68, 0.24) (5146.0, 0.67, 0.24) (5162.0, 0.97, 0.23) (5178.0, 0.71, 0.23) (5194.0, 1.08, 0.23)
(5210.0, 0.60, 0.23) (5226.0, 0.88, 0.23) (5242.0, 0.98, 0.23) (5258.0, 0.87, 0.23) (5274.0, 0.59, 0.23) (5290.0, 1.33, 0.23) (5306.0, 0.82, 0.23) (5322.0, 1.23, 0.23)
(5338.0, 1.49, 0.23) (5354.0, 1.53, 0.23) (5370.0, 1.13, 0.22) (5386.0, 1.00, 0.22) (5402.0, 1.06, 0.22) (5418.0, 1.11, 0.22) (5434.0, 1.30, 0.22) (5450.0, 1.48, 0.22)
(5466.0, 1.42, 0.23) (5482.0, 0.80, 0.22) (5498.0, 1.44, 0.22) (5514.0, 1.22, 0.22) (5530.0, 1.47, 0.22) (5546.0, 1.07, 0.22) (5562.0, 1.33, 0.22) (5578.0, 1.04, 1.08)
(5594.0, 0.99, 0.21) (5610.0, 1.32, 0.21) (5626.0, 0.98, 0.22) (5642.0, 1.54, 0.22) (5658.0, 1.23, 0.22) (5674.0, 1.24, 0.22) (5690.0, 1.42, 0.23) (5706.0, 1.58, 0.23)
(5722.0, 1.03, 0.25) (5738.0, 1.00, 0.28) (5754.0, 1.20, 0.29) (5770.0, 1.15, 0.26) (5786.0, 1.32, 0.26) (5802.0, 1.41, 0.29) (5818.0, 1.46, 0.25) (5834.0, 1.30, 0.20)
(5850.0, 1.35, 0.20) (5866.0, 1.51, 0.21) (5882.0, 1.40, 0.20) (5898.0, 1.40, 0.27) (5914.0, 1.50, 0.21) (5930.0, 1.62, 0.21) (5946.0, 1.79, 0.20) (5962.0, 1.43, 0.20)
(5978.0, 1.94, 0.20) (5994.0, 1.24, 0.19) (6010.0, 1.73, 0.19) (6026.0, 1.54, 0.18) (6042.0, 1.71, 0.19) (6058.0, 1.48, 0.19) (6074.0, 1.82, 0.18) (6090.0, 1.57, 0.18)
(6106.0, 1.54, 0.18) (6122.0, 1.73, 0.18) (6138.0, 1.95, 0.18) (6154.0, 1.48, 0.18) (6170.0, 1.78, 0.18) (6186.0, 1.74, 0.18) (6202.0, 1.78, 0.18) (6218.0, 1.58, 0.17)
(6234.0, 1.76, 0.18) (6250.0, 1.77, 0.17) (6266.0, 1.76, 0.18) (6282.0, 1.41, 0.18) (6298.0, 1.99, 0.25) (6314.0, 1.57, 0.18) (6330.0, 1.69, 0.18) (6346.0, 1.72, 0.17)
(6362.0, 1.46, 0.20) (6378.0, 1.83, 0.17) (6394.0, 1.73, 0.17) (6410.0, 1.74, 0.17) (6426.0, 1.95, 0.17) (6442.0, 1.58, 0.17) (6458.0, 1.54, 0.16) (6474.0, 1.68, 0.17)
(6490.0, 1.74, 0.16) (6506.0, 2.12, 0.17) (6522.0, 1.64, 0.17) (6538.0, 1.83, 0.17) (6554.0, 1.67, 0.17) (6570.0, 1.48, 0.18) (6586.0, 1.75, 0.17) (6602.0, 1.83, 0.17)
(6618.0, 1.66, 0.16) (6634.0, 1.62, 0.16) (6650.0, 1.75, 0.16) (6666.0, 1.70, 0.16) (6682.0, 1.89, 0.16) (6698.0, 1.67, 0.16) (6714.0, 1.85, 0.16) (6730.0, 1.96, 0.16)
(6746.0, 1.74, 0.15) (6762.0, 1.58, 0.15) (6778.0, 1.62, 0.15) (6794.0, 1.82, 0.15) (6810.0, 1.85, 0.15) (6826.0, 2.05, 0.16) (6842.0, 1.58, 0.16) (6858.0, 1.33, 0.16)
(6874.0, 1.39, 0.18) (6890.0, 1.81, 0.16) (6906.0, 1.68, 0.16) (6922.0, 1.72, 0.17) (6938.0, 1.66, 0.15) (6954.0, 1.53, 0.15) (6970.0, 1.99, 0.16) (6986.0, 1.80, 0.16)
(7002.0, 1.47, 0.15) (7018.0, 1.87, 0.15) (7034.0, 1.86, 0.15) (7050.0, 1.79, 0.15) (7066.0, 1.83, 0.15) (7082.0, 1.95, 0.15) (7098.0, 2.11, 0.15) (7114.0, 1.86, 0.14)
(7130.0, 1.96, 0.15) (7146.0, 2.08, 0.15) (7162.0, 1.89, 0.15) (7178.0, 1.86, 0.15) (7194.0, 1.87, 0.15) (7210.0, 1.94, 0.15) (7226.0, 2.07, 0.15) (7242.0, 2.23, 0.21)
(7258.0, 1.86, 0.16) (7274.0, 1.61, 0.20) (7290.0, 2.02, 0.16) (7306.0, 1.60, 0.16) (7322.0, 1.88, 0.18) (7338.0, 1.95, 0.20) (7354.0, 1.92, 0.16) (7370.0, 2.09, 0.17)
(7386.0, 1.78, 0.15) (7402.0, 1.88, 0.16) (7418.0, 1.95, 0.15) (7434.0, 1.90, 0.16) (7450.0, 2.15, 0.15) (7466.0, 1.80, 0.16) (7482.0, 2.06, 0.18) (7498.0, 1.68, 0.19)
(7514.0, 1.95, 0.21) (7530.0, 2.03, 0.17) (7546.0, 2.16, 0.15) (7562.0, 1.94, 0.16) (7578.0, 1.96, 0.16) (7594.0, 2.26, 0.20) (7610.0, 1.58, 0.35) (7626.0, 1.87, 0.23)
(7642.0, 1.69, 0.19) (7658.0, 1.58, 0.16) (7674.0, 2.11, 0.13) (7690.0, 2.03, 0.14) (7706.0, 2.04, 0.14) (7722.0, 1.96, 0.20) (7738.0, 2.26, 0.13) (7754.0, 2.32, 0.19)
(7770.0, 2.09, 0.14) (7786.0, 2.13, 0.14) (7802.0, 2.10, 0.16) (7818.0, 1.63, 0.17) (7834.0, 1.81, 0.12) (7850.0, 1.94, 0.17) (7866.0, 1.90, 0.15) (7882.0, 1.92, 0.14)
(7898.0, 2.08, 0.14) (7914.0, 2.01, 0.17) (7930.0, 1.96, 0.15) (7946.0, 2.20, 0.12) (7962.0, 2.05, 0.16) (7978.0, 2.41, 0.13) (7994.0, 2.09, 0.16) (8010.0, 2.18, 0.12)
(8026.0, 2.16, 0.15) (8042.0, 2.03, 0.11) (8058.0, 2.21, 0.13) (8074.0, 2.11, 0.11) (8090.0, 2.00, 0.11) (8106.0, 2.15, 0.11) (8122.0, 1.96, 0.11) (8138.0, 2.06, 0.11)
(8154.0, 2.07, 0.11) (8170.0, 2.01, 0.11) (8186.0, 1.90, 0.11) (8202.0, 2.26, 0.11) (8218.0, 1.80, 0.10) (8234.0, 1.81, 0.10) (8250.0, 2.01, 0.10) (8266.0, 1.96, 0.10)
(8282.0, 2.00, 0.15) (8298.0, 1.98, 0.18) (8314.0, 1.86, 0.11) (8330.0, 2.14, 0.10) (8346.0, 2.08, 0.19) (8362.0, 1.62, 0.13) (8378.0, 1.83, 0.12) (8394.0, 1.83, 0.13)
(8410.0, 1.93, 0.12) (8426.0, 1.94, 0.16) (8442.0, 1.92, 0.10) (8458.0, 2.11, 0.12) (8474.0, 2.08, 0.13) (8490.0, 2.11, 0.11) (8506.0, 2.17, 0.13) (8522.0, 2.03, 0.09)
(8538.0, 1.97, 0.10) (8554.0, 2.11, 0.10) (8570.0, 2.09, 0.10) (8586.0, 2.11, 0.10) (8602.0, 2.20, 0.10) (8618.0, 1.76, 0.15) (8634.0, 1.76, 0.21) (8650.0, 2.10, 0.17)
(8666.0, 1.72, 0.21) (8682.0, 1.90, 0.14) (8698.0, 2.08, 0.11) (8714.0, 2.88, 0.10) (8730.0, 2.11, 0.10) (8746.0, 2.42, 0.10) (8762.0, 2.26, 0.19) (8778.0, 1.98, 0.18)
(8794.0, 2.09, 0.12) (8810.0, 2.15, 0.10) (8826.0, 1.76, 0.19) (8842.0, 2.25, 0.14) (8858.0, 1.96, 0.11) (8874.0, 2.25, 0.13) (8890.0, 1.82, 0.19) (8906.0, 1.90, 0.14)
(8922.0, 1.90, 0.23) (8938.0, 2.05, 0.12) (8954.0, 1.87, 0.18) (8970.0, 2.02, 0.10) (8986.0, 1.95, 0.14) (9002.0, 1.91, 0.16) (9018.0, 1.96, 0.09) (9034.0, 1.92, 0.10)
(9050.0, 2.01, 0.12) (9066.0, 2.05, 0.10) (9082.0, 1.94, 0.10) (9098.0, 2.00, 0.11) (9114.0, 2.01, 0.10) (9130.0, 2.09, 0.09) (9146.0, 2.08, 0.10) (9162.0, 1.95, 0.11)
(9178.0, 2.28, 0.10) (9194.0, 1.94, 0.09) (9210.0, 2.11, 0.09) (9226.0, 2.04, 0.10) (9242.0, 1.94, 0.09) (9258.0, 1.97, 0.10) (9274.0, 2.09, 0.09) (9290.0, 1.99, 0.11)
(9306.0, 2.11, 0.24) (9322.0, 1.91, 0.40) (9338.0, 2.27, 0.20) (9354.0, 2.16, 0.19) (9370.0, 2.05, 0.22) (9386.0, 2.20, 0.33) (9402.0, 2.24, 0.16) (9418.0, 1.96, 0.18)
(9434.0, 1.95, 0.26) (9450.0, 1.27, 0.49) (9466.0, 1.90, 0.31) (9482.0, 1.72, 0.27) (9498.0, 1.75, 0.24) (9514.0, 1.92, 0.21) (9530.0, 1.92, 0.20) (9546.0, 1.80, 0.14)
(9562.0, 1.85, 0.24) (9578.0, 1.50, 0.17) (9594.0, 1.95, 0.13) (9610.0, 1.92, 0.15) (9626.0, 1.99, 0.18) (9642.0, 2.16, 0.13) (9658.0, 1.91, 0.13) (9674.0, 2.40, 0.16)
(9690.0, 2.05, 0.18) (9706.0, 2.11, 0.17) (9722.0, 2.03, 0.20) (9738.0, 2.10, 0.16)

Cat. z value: 0.33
